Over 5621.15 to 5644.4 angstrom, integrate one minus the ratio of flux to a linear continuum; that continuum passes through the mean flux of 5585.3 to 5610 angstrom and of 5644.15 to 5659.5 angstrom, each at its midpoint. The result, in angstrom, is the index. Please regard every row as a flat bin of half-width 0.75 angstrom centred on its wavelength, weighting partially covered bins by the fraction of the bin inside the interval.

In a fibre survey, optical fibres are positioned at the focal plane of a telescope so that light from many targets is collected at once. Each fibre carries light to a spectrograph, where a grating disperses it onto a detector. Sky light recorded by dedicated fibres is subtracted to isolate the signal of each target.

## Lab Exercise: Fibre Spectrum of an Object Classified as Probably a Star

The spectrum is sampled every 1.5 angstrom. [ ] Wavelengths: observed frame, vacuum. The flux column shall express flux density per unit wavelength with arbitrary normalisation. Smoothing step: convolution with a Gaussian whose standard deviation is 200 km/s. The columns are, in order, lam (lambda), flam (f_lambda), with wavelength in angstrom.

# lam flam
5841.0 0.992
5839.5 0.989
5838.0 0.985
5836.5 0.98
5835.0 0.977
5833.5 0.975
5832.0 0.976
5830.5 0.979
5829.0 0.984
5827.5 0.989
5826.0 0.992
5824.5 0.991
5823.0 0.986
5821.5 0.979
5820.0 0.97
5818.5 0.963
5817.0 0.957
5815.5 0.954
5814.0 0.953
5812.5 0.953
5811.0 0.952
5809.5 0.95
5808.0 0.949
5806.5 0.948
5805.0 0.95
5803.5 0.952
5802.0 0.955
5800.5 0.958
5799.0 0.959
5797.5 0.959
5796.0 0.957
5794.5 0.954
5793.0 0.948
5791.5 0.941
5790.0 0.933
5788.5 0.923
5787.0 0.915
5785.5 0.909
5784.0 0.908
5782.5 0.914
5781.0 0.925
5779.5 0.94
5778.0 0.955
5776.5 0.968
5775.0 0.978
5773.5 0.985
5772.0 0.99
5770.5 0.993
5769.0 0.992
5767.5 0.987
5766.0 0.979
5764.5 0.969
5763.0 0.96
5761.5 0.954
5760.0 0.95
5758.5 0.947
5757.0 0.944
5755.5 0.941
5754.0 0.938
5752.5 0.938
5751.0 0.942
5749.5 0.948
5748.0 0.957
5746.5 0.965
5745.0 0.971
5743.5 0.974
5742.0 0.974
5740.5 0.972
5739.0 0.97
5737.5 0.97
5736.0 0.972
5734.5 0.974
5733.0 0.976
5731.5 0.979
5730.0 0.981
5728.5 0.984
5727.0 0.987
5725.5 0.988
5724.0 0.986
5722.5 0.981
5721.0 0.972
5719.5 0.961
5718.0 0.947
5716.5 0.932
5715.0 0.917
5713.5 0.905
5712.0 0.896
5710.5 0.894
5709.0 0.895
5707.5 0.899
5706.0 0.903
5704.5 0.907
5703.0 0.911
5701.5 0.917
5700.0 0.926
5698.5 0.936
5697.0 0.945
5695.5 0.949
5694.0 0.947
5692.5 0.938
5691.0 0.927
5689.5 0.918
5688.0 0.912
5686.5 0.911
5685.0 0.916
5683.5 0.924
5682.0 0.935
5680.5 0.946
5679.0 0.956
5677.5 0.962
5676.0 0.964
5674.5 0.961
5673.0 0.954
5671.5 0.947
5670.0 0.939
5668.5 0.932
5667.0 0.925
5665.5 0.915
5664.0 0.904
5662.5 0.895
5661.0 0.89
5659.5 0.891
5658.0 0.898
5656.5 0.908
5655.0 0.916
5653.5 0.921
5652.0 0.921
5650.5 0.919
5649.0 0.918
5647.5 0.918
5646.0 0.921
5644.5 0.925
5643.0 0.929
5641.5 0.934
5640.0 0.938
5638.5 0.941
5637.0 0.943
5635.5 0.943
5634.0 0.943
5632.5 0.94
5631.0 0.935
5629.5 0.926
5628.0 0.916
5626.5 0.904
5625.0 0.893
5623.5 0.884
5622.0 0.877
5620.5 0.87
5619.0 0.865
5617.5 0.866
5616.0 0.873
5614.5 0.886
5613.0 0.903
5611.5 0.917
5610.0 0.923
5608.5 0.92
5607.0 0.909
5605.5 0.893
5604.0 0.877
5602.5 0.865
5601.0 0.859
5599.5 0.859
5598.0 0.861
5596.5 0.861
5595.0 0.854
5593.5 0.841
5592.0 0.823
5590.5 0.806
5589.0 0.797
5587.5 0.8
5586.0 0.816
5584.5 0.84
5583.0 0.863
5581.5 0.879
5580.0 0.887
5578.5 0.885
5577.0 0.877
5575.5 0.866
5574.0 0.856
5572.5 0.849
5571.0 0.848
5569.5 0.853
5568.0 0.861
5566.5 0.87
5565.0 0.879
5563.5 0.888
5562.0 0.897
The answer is -0.75 angstrom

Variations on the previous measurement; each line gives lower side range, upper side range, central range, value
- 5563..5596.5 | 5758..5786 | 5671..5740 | -1.6 angstrom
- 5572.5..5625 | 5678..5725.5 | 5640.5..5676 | -0.7 angstrom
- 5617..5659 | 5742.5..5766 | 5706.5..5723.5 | 0.2 angstrom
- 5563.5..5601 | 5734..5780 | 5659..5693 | -0.6 angstrom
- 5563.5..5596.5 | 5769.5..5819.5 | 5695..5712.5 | -0.1 angstrom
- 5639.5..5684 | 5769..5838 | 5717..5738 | -0.7 angstrom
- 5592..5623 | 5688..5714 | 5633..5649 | -0.7 angstrom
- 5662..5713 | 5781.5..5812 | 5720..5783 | -2.1 angstrom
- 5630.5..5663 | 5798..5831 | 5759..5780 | -0.4 angstrom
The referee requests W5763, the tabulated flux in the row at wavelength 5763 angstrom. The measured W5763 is 0.96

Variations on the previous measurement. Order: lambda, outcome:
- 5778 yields 0.955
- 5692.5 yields 0.938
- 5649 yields 0.918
